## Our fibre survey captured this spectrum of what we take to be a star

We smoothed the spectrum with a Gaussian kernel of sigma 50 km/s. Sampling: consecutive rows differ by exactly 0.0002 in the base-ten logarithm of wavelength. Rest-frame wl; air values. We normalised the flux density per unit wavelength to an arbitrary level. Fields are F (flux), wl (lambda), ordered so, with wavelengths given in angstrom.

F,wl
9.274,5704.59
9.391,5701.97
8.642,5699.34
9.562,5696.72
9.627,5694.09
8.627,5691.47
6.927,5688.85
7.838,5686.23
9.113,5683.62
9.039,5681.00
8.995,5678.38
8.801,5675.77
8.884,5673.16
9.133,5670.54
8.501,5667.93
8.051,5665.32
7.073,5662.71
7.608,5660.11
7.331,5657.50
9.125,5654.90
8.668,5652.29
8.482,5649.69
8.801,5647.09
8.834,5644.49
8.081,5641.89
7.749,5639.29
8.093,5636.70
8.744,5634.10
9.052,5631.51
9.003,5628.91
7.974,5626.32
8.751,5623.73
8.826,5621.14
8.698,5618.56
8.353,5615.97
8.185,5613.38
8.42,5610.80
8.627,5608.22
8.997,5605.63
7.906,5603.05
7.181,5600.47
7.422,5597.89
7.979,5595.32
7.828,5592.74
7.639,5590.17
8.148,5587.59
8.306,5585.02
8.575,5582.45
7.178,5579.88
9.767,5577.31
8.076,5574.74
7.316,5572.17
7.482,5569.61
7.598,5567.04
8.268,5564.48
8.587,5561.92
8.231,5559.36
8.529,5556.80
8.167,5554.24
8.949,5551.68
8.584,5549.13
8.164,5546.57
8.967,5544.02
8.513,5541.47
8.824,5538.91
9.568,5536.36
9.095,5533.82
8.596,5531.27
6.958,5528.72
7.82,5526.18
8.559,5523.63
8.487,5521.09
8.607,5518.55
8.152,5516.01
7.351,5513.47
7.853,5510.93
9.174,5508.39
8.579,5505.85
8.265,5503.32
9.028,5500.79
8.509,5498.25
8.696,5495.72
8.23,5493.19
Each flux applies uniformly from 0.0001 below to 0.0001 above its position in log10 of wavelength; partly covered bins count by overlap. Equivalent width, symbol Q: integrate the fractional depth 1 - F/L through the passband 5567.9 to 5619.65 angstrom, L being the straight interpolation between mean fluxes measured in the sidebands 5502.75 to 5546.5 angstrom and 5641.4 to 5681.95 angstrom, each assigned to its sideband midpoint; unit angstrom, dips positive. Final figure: 2.1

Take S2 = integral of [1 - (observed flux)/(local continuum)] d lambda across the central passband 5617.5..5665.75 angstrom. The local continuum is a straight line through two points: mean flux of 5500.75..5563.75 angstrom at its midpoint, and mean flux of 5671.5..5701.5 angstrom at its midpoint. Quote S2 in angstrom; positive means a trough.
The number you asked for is 1.6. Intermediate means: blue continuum 8.45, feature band 8.37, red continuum 8.75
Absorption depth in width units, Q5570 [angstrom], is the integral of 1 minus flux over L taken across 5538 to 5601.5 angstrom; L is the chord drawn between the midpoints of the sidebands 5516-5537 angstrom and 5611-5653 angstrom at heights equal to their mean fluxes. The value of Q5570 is 2.1 angstrom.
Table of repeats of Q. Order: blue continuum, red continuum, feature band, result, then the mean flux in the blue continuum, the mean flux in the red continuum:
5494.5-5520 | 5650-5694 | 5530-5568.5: -0.7 angstrom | 8.42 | 8.4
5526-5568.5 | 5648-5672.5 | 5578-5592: 0.6 angstrom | 8.45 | 8.24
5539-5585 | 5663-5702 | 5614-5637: -0.3 angstrom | 8.3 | 8.68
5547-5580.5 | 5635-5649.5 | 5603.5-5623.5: -0.7 angstrom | 8.23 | 8.34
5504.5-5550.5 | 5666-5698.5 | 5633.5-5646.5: 0.5 angstrom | 8.44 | 8.74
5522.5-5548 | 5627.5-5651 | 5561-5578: 0.8 angstrom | 8.51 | 8.53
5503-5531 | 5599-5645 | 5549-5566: -0.4 angstrom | 8.18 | 8.4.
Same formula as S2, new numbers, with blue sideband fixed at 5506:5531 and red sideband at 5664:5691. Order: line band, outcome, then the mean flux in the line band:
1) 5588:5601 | 1.0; 7.67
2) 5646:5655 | -0.3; 8.72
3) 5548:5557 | -0.4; 8.56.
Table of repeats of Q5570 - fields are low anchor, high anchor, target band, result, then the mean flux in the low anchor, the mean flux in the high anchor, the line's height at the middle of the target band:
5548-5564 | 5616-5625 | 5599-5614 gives 0.8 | 8.5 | 8.71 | 8.66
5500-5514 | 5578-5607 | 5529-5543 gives -0.9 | 8.41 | 7.96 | 8.26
